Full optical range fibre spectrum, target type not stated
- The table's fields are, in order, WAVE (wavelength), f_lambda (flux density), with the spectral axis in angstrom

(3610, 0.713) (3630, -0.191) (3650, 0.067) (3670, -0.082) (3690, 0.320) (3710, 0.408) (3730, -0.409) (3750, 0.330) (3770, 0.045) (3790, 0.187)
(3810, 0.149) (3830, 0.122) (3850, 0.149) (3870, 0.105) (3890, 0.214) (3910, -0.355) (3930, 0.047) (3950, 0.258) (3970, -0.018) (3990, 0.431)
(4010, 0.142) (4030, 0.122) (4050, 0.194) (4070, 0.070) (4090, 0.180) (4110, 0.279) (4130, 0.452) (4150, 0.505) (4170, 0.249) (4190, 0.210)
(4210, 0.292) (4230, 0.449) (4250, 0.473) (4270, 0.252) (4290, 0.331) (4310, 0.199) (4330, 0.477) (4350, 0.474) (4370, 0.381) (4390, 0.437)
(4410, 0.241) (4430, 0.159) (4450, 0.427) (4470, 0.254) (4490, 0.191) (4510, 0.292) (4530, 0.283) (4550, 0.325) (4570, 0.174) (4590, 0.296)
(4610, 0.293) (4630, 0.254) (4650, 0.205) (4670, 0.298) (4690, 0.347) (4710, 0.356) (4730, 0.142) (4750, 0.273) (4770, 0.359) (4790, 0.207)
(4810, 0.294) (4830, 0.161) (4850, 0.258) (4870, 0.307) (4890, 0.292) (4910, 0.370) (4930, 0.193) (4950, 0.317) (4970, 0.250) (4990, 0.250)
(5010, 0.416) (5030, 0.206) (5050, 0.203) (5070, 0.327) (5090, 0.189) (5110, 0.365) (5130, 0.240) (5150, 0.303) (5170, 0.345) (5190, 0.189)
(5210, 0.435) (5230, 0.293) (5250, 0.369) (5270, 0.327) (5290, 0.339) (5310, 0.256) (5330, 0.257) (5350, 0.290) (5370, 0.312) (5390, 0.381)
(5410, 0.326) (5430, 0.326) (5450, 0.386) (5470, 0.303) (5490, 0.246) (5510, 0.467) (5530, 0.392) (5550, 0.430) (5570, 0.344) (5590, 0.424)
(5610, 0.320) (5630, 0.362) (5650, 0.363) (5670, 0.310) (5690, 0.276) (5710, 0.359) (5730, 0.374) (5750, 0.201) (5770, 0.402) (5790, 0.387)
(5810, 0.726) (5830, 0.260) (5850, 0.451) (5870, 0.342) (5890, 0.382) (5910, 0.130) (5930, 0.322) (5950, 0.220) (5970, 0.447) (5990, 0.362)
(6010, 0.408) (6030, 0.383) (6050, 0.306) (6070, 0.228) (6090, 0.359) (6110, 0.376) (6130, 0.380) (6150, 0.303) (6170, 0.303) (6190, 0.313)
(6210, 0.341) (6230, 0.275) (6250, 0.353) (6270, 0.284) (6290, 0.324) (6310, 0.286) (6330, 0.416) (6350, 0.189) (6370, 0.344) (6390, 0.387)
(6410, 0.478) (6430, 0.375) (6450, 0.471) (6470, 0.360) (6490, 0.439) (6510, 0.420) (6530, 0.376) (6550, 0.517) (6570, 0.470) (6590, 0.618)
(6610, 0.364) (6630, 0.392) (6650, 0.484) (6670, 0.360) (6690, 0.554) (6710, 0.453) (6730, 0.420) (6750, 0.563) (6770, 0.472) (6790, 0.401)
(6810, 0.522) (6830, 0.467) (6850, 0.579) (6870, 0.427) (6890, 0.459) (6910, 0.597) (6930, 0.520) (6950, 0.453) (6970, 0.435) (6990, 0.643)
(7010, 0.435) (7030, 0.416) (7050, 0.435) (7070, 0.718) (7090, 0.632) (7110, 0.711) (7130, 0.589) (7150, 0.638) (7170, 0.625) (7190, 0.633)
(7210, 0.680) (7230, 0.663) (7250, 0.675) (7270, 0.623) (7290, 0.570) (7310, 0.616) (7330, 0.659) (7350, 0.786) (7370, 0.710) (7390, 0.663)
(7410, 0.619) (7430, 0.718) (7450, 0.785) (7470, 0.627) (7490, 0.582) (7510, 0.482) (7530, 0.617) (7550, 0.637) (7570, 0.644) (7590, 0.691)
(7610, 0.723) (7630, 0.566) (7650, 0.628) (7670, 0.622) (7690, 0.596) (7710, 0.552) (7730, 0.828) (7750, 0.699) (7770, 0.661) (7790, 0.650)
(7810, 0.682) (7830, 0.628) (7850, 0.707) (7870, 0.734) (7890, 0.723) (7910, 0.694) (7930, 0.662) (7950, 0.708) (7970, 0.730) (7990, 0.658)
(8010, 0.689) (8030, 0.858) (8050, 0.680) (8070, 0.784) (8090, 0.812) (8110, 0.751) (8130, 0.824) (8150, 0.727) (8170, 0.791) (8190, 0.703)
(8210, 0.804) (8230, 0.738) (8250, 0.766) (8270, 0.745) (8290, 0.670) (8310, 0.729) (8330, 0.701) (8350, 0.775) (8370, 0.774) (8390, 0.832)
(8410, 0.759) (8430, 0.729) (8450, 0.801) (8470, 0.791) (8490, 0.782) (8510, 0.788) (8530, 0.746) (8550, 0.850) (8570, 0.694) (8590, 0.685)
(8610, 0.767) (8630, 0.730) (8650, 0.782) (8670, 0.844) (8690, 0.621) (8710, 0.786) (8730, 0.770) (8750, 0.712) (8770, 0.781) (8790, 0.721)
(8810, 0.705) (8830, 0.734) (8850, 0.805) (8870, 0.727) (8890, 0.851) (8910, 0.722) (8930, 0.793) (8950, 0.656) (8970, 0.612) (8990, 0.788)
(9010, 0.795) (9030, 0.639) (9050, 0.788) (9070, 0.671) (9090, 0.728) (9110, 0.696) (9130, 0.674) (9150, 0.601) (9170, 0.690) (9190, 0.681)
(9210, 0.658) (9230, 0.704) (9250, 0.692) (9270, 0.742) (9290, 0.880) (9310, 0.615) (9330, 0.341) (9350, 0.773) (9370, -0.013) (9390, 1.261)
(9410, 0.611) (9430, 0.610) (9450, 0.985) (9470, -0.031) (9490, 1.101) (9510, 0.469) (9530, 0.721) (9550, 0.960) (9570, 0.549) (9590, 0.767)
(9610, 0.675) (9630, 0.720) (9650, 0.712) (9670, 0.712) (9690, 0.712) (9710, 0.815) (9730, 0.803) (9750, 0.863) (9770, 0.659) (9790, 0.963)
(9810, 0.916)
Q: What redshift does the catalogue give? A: 0.77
